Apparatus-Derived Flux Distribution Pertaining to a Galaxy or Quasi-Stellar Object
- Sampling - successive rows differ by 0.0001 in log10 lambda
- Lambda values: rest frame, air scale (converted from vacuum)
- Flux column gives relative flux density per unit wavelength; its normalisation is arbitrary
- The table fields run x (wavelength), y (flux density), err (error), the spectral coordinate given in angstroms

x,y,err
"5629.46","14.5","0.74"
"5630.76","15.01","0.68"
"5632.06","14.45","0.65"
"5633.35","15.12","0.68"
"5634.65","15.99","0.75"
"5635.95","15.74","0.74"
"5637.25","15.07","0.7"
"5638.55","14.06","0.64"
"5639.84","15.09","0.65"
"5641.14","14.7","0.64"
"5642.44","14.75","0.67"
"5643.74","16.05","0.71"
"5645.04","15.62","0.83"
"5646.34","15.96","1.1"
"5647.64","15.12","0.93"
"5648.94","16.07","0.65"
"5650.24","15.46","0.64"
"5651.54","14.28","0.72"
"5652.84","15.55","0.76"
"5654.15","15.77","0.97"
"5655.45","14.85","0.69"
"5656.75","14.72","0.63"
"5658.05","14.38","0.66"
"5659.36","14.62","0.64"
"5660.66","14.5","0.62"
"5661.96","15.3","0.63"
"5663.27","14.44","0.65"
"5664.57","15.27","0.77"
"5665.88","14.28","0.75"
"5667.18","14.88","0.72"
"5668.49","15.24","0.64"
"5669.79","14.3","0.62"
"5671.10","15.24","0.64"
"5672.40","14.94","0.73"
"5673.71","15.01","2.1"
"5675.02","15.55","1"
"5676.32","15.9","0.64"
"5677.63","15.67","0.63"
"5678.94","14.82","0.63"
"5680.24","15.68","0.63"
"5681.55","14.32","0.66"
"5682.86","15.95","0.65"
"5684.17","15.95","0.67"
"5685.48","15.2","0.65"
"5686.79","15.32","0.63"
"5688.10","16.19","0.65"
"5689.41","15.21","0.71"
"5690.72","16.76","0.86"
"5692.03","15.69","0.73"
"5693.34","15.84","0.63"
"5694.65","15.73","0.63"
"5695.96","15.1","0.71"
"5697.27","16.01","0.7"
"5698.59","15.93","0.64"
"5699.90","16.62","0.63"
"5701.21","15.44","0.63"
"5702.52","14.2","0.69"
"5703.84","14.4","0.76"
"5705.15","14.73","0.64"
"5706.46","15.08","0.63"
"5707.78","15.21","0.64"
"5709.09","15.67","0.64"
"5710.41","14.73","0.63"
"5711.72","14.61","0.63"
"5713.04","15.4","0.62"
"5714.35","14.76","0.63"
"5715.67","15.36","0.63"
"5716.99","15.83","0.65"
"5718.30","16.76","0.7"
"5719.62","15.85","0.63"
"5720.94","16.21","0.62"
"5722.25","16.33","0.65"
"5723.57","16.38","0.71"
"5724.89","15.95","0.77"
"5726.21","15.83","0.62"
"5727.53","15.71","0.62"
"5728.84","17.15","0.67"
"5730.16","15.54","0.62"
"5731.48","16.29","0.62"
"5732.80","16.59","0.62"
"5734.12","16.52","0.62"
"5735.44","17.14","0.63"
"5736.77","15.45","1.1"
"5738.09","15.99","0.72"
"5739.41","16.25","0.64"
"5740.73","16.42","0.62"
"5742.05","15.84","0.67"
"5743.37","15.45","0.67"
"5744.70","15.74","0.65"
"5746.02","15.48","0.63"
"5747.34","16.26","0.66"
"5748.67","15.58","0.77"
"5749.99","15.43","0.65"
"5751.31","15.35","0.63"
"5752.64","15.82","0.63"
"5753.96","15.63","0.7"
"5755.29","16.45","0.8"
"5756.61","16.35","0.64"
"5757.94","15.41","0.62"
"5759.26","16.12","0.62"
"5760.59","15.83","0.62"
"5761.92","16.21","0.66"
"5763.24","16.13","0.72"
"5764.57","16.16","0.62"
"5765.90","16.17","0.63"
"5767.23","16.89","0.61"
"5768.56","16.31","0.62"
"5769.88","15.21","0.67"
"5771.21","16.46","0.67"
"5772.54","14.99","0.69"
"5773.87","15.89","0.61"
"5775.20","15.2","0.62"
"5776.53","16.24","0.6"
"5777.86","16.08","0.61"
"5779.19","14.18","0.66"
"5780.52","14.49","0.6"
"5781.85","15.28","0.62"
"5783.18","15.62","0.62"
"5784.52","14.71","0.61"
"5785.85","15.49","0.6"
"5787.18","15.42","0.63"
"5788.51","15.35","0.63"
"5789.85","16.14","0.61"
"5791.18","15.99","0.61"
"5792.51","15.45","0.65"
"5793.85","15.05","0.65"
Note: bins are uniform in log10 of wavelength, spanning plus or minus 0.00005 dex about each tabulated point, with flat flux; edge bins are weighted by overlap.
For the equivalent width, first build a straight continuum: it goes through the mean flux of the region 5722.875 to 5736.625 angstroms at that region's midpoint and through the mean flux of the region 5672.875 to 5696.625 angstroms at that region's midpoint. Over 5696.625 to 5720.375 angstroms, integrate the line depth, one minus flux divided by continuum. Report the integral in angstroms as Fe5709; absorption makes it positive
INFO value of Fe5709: 0.8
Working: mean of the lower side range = 15.5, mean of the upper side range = 16.3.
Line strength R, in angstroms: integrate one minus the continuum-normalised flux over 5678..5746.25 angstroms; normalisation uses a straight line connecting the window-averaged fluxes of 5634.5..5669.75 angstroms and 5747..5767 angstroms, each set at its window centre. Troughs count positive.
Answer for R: -0.6 angstroms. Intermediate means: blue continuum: 15.1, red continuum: 15.9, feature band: 15.7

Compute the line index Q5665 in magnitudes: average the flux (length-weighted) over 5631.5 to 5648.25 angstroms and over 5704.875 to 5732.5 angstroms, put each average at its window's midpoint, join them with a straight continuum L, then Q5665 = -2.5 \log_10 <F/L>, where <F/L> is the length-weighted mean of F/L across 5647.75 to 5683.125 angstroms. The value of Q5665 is 0.02 mag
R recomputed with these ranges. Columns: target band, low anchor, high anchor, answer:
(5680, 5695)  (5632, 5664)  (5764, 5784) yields -0.4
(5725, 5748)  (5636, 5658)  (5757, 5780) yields -0.6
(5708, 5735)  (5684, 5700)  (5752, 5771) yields 0.0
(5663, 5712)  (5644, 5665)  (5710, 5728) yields 0.4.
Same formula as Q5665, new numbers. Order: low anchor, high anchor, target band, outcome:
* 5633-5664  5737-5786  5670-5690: 0.00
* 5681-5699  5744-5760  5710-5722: 0.01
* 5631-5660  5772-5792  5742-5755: -0.02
